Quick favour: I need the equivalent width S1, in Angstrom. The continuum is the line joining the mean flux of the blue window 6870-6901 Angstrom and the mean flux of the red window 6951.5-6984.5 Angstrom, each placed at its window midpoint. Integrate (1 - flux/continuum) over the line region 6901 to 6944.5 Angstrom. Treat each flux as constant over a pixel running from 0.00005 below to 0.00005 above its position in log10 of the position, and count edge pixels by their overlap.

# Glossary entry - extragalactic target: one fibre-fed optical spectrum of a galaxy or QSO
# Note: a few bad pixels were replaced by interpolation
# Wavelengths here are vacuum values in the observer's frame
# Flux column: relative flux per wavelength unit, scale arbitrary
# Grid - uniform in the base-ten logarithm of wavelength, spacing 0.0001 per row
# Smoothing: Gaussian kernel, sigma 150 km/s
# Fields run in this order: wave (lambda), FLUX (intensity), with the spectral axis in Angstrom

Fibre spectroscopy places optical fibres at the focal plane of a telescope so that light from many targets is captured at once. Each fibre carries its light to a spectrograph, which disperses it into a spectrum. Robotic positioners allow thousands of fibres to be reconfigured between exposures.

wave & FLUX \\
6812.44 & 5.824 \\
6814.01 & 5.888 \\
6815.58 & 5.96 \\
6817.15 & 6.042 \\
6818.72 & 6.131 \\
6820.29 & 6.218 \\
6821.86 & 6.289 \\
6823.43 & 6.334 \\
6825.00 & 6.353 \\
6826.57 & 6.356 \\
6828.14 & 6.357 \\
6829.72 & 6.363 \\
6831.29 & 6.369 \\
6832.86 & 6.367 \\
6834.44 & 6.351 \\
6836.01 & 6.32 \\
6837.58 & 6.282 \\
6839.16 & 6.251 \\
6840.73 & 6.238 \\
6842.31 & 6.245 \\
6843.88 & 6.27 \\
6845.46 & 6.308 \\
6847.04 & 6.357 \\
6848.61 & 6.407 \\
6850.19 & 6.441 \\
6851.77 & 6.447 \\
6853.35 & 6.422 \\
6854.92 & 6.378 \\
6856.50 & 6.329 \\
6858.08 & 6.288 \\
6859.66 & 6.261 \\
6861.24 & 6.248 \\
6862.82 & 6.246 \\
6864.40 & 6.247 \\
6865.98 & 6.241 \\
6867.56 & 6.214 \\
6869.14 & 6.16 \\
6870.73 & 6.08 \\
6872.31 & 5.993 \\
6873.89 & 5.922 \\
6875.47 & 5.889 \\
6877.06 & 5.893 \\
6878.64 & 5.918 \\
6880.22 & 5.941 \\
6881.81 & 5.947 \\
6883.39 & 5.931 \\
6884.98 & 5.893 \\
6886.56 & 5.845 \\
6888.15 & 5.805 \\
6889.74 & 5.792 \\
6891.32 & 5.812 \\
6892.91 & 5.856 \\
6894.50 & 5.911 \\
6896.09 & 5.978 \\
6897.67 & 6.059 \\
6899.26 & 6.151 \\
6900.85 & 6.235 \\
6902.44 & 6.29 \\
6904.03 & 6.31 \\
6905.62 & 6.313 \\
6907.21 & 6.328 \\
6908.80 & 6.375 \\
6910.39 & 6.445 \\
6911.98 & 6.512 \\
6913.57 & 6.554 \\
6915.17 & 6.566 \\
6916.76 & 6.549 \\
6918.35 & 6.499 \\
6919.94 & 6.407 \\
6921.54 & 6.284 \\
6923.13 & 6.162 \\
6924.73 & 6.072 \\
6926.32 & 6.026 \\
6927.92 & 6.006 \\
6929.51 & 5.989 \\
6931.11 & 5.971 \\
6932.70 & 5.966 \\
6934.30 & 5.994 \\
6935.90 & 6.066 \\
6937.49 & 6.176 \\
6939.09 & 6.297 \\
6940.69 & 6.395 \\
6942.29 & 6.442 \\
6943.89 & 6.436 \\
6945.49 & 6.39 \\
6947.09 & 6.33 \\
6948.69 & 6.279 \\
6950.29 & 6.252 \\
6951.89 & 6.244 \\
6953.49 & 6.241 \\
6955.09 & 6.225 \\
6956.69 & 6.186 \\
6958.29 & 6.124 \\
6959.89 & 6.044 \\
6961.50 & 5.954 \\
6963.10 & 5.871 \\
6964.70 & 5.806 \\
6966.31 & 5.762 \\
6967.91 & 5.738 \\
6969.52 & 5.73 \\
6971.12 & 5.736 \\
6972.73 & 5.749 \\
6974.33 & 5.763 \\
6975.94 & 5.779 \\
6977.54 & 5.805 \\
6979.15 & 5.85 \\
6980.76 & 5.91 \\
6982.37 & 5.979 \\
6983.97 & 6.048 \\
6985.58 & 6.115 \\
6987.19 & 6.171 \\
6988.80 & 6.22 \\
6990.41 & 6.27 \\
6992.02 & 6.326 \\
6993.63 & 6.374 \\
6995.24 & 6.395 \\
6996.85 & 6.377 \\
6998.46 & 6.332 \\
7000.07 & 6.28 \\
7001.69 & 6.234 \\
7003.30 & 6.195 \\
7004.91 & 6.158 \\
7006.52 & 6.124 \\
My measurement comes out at -2.5 Angstrom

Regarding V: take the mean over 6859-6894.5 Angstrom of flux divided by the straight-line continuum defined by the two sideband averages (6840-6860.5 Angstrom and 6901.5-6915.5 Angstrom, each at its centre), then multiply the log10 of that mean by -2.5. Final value 0.06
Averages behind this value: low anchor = 6.34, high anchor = 6.4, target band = 6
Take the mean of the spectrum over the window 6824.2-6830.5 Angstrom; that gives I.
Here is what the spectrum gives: 6.35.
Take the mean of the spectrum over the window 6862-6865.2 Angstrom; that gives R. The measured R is 6.25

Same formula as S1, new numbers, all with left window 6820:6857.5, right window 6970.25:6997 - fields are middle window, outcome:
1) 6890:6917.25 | -0.14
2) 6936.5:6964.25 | -0.50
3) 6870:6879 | 0.45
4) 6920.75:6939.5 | 0.22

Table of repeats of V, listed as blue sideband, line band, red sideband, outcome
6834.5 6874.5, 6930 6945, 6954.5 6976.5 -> -0.037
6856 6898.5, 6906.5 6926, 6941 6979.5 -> -0.063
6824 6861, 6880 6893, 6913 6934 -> 0.074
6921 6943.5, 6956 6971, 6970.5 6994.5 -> 0.028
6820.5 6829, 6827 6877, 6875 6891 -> -0.025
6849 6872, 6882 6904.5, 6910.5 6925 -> 0.065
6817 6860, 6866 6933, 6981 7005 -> 0.029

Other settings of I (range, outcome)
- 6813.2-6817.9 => 5.96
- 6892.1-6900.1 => 5.99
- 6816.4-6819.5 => 6.09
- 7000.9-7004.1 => 6.22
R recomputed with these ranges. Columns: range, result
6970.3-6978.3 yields 5.77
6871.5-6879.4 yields 5.93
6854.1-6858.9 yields 6.34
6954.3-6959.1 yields 6.19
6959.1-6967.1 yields 5.88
